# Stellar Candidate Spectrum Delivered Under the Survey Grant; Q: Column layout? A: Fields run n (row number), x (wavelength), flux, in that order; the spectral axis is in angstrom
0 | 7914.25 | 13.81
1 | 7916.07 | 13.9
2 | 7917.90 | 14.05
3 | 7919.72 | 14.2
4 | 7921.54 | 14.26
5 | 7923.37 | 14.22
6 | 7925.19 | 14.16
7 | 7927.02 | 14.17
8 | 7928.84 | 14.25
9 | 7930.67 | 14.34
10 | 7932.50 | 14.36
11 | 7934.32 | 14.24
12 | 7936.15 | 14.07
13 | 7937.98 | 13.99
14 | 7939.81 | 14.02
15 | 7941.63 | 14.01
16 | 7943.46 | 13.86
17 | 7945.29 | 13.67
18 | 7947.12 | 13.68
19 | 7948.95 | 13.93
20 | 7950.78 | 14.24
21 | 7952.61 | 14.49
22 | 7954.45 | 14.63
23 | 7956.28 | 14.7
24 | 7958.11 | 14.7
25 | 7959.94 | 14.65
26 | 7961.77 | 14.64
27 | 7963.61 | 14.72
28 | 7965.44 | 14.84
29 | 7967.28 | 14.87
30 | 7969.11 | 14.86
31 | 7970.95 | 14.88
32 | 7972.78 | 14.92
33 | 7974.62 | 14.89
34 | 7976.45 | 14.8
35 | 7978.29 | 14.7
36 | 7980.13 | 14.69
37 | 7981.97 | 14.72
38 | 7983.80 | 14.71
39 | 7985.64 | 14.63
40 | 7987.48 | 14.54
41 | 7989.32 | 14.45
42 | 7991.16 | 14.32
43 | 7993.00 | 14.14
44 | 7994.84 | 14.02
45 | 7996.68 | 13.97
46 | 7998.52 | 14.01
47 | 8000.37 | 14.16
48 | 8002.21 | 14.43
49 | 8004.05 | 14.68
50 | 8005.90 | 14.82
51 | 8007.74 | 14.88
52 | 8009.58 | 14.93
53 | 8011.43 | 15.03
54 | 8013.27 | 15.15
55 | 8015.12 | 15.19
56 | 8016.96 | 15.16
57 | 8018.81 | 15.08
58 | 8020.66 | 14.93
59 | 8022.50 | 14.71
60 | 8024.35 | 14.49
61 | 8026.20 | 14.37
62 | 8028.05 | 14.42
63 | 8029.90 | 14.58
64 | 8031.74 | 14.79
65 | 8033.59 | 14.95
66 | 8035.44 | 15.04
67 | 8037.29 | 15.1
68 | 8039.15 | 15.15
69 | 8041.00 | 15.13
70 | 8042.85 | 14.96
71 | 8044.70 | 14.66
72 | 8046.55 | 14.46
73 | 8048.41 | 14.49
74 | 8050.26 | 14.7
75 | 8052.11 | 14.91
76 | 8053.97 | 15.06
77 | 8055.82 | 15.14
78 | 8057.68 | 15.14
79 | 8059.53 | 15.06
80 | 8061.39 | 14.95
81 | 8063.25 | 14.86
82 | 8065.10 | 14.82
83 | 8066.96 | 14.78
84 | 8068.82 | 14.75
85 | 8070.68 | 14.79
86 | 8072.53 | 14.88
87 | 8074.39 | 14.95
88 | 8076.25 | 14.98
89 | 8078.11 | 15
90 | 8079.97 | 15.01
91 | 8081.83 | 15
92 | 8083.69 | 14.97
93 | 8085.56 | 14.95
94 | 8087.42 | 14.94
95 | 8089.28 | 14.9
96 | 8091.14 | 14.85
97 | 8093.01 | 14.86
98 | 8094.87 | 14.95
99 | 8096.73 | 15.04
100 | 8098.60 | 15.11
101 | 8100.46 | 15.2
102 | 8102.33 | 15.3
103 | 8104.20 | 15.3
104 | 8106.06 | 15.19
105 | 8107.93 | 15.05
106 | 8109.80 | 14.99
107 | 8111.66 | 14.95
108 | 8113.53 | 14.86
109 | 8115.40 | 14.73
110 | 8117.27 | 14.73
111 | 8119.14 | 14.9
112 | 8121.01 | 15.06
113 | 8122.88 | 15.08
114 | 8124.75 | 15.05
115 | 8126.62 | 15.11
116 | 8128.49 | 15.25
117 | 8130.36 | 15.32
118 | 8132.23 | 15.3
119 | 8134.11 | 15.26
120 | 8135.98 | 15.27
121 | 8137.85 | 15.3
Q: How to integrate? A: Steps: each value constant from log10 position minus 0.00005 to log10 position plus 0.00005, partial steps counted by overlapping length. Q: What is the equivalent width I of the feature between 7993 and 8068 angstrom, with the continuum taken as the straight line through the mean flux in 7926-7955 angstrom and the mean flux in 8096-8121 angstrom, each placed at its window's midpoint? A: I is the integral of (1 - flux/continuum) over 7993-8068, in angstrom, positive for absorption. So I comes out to -0.9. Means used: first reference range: 14.1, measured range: 14.8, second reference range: 15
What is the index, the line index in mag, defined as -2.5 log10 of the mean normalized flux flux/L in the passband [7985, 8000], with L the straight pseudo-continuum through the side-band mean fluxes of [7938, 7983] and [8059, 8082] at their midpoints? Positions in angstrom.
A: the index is 0.03 mag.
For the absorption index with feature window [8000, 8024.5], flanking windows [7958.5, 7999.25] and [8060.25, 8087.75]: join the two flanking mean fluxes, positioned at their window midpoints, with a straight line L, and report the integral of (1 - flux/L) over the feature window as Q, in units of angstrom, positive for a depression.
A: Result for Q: -0.3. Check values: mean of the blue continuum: 14.6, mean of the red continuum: 14.9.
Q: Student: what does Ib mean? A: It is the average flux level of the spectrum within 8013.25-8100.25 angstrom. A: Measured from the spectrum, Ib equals 14.9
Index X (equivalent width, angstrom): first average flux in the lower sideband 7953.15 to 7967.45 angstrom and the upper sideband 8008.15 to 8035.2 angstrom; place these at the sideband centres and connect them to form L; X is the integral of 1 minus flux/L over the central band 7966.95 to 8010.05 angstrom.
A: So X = 0.56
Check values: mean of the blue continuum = 14.7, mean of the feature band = 14.6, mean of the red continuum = 14.9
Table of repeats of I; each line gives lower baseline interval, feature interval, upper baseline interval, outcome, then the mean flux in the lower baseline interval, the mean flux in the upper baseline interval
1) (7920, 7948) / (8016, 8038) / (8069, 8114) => -0.26 angstrom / 14.1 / 15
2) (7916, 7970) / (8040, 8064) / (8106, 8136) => -0.21 angstrom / 14.3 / 15.1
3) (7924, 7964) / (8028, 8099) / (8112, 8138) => -0.52 angstrom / 14.2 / 15.1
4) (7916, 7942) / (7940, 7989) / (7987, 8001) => -1.23 angstrom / 14.2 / 14.2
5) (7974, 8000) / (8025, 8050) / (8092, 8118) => -0.13 angstrom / 14.5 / 15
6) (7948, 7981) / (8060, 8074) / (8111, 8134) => 0.06 angstrom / 14.7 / 15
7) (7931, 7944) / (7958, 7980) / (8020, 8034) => -0.76 angstrom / 14.1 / 14.6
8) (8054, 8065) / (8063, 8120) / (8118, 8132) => 0.44 angstrom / 15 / 15.1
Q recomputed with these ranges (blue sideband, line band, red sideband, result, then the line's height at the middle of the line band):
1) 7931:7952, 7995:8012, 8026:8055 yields 0.0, 14.5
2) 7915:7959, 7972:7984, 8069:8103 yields -0.3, 14.4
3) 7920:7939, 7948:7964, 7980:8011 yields -0.2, 14.3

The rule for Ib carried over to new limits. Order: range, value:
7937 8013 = 14.5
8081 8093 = 14.9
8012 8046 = 14.9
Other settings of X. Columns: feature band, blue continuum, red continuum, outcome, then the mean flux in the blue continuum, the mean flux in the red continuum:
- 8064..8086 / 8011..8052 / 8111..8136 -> 0.06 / 14.8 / 15.1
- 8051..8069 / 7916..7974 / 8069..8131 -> -0.15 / 14.3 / 15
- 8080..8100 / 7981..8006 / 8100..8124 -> -0.09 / 14.4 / 15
